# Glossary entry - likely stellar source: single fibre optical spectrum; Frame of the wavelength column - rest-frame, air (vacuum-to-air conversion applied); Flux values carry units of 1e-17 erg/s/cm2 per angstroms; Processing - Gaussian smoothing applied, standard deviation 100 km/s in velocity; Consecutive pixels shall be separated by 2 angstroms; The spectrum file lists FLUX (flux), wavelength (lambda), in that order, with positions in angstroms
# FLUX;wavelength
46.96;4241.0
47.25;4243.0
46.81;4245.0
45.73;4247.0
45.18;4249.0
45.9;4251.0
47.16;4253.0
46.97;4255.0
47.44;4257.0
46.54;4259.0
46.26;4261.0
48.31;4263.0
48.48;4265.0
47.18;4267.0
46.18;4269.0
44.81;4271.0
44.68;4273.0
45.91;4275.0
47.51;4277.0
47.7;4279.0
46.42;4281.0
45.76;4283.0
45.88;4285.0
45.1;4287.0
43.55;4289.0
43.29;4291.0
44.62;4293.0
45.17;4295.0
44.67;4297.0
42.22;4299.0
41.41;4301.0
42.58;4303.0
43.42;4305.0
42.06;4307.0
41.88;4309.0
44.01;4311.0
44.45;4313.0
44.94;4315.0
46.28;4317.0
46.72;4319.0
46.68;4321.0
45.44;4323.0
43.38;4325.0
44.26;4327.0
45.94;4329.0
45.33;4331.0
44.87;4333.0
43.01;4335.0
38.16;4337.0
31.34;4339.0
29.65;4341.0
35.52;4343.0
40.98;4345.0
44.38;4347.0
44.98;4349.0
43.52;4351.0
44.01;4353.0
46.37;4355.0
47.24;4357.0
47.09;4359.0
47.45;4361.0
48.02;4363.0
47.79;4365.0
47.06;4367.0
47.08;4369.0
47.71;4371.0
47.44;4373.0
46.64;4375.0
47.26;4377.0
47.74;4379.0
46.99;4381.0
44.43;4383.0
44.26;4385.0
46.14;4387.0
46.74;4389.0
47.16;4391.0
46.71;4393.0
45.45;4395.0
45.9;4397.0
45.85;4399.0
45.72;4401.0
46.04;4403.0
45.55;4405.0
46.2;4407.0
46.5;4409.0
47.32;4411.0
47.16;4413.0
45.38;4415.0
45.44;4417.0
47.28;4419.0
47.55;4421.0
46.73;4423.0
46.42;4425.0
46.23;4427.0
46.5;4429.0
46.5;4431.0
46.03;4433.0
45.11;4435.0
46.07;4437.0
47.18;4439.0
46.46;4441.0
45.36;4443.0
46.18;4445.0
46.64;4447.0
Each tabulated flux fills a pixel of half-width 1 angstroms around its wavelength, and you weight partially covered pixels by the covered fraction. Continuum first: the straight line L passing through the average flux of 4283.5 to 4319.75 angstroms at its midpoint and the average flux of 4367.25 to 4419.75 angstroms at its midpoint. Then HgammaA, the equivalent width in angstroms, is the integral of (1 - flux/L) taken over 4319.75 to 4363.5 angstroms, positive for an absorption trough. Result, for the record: 2.0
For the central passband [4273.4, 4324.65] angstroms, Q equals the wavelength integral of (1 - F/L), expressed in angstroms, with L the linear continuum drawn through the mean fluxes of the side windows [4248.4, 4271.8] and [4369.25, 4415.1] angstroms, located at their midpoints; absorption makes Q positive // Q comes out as 2.1 angstroms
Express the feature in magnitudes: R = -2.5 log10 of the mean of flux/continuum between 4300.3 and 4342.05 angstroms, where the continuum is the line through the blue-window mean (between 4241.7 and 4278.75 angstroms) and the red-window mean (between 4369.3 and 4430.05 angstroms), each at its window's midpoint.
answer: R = 0.09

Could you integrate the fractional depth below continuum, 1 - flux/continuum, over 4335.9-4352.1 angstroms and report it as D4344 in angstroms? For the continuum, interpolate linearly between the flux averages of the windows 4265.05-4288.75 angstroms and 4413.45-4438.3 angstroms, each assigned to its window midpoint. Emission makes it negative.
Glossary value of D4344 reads 2.66 angstroms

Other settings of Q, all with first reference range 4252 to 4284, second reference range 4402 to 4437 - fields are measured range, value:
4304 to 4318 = 0.8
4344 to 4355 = 0.6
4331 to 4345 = 2.6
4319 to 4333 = 0.4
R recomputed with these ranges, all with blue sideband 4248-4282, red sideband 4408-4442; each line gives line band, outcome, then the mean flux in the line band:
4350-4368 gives 0.00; 46.5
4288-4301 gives 0.07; 43.7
